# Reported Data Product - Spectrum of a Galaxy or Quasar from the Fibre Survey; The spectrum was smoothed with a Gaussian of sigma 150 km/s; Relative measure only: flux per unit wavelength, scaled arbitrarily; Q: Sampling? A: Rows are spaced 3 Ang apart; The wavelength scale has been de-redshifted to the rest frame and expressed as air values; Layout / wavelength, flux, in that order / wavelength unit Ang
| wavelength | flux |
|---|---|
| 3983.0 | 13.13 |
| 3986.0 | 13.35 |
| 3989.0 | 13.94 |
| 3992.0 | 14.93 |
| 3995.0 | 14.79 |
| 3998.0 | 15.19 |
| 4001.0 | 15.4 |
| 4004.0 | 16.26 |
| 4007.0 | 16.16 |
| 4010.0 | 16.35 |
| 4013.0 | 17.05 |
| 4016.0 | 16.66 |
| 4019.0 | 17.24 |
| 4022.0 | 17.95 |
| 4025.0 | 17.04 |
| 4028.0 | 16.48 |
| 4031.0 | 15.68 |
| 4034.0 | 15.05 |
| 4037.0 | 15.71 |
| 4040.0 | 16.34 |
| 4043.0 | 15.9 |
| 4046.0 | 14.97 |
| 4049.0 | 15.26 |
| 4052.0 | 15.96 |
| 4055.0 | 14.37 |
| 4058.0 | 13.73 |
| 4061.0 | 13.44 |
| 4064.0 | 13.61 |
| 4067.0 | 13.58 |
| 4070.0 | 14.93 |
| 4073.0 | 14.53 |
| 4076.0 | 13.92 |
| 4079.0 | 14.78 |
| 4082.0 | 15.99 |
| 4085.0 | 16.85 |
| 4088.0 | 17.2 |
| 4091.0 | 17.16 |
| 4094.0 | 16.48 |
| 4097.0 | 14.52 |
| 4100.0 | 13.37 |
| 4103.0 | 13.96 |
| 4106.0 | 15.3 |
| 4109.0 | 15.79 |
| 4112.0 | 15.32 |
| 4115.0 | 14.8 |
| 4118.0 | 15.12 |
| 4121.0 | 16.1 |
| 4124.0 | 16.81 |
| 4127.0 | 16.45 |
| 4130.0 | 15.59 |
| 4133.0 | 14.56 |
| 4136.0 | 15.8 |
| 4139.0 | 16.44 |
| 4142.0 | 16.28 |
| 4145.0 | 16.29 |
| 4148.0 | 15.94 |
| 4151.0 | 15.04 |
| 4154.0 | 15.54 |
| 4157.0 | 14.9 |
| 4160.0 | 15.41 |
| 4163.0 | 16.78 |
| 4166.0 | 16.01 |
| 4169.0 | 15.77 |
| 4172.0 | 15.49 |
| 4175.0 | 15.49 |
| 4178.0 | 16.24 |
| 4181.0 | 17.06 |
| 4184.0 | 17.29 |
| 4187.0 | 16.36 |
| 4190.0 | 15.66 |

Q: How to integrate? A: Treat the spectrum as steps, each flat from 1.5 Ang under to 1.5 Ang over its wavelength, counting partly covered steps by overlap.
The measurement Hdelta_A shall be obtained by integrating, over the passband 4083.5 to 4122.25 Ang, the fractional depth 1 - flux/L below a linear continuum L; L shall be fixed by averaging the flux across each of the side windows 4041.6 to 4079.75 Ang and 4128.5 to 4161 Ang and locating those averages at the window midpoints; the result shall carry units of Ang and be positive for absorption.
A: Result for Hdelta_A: -1.19 Ang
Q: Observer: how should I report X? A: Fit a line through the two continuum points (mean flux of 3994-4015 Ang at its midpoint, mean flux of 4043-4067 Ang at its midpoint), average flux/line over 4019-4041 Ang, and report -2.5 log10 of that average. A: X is -0.08 mag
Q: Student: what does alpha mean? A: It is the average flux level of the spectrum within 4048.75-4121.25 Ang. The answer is 15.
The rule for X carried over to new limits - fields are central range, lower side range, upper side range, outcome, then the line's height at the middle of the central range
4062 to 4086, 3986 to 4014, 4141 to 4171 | 0.06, 15.6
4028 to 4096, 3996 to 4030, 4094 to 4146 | 0.05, 16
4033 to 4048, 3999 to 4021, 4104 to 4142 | 0.04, 16.2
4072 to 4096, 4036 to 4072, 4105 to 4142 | -0.05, 15.2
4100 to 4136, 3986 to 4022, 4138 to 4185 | 0.04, 15.9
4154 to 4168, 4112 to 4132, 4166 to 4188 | 0.02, 16.1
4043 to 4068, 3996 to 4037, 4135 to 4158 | 0.12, 16.2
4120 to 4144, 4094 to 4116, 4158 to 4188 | -0.04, 15.4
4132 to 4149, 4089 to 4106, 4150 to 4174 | -0.03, 15.5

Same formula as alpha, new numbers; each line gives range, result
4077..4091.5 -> 16.3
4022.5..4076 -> 15.1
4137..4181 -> 15.9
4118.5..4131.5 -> 16.2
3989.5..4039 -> 16.1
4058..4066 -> 13.6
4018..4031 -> 17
